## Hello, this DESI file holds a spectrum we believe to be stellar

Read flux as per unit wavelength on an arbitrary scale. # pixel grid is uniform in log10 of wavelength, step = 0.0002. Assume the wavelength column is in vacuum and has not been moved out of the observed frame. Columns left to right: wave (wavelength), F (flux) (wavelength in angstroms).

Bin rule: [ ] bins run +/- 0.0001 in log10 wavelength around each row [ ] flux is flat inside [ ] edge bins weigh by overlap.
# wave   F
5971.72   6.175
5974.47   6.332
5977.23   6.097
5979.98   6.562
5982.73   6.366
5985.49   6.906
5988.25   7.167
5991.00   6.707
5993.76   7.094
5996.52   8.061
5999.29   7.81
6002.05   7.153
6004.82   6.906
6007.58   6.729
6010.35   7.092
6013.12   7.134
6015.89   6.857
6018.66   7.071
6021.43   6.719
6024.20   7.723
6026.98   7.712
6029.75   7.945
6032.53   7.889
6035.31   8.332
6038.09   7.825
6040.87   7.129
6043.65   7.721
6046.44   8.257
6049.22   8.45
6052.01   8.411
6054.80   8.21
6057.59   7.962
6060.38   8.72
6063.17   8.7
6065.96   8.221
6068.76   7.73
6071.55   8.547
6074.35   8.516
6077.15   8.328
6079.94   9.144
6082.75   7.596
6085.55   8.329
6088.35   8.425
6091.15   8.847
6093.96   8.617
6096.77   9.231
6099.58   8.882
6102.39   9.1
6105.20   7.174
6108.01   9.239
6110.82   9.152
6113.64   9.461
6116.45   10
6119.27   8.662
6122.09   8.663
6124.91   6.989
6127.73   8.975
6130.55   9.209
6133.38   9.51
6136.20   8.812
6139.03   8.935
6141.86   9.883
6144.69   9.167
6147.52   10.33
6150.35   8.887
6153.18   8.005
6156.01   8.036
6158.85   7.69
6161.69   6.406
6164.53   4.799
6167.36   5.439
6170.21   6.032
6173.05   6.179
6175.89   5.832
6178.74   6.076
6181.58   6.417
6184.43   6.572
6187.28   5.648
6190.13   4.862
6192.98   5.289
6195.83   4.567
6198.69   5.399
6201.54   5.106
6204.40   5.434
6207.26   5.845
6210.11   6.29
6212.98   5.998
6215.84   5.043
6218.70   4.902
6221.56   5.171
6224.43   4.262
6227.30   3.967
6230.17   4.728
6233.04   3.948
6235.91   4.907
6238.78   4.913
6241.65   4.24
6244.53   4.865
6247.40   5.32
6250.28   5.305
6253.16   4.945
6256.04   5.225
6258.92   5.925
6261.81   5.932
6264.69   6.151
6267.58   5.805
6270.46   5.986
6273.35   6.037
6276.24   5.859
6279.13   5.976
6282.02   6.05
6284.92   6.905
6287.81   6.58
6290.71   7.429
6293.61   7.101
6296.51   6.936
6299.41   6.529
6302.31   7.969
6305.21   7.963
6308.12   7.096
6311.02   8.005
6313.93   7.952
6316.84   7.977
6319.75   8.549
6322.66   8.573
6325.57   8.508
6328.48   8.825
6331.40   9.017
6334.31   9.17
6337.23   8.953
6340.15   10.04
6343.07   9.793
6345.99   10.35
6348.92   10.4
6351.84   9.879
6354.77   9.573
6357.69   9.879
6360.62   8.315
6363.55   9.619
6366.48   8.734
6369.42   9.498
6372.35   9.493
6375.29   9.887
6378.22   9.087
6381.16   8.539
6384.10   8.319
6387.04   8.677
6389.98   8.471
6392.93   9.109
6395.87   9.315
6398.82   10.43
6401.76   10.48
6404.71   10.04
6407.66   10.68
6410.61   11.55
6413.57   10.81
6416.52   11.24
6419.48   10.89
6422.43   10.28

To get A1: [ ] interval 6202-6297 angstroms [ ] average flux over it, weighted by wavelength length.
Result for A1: 5.56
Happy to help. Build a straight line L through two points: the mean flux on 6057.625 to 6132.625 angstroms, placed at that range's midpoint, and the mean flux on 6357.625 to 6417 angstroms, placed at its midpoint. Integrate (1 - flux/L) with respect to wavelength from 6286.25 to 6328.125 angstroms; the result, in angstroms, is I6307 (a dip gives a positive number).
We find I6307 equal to 7.4 angstroms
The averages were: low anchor 8.63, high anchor 9.6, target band 7.69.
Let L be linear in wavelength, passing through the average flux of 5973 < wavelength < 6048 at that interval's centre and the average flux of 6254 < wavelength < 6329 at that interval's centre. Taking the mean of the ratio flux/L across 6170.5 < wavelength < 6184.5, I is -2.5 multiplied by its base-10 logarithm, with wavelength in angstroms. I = 0.15 mag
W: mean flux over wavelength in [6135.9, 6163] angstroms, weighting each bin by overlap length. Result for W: 8.61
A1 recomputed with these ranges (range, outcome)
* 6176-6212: 5.64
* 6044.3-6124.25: 8.57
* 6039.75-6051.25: 7.93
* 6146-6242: 5.82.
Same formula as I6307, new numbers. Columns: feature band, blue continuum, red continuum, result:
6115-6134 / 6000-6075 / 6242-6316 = -4.11 angstroms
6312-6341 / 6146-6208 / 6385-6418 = 0.29 angstroms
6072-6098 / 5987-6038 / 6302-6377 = -2.80 angstroms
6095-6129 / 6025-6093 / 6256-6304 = -4.43 angstroms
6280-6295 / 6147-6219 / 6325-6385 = 2.45 angstroms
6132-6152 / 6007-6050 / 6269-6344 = -4.61 angstroms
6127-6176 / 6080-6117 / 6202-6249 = -4.71 angstroms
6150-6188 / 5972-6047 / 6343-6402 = 7.62 angstroms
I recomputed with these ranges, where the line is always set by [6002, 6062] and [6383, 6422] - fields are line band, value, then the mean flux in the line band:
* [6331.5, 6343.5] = 0.023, 9.41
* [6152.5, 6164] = 0.161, 7.29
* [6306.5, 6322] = 0.189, 7.95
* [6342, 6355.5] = -0.038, 10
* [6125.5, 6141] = -0.088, 9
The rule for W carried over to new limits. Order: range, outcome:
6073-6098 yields 8.55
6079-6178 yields 8.25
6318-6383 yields 9.29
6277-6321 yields 7.24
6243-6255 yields 5.11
